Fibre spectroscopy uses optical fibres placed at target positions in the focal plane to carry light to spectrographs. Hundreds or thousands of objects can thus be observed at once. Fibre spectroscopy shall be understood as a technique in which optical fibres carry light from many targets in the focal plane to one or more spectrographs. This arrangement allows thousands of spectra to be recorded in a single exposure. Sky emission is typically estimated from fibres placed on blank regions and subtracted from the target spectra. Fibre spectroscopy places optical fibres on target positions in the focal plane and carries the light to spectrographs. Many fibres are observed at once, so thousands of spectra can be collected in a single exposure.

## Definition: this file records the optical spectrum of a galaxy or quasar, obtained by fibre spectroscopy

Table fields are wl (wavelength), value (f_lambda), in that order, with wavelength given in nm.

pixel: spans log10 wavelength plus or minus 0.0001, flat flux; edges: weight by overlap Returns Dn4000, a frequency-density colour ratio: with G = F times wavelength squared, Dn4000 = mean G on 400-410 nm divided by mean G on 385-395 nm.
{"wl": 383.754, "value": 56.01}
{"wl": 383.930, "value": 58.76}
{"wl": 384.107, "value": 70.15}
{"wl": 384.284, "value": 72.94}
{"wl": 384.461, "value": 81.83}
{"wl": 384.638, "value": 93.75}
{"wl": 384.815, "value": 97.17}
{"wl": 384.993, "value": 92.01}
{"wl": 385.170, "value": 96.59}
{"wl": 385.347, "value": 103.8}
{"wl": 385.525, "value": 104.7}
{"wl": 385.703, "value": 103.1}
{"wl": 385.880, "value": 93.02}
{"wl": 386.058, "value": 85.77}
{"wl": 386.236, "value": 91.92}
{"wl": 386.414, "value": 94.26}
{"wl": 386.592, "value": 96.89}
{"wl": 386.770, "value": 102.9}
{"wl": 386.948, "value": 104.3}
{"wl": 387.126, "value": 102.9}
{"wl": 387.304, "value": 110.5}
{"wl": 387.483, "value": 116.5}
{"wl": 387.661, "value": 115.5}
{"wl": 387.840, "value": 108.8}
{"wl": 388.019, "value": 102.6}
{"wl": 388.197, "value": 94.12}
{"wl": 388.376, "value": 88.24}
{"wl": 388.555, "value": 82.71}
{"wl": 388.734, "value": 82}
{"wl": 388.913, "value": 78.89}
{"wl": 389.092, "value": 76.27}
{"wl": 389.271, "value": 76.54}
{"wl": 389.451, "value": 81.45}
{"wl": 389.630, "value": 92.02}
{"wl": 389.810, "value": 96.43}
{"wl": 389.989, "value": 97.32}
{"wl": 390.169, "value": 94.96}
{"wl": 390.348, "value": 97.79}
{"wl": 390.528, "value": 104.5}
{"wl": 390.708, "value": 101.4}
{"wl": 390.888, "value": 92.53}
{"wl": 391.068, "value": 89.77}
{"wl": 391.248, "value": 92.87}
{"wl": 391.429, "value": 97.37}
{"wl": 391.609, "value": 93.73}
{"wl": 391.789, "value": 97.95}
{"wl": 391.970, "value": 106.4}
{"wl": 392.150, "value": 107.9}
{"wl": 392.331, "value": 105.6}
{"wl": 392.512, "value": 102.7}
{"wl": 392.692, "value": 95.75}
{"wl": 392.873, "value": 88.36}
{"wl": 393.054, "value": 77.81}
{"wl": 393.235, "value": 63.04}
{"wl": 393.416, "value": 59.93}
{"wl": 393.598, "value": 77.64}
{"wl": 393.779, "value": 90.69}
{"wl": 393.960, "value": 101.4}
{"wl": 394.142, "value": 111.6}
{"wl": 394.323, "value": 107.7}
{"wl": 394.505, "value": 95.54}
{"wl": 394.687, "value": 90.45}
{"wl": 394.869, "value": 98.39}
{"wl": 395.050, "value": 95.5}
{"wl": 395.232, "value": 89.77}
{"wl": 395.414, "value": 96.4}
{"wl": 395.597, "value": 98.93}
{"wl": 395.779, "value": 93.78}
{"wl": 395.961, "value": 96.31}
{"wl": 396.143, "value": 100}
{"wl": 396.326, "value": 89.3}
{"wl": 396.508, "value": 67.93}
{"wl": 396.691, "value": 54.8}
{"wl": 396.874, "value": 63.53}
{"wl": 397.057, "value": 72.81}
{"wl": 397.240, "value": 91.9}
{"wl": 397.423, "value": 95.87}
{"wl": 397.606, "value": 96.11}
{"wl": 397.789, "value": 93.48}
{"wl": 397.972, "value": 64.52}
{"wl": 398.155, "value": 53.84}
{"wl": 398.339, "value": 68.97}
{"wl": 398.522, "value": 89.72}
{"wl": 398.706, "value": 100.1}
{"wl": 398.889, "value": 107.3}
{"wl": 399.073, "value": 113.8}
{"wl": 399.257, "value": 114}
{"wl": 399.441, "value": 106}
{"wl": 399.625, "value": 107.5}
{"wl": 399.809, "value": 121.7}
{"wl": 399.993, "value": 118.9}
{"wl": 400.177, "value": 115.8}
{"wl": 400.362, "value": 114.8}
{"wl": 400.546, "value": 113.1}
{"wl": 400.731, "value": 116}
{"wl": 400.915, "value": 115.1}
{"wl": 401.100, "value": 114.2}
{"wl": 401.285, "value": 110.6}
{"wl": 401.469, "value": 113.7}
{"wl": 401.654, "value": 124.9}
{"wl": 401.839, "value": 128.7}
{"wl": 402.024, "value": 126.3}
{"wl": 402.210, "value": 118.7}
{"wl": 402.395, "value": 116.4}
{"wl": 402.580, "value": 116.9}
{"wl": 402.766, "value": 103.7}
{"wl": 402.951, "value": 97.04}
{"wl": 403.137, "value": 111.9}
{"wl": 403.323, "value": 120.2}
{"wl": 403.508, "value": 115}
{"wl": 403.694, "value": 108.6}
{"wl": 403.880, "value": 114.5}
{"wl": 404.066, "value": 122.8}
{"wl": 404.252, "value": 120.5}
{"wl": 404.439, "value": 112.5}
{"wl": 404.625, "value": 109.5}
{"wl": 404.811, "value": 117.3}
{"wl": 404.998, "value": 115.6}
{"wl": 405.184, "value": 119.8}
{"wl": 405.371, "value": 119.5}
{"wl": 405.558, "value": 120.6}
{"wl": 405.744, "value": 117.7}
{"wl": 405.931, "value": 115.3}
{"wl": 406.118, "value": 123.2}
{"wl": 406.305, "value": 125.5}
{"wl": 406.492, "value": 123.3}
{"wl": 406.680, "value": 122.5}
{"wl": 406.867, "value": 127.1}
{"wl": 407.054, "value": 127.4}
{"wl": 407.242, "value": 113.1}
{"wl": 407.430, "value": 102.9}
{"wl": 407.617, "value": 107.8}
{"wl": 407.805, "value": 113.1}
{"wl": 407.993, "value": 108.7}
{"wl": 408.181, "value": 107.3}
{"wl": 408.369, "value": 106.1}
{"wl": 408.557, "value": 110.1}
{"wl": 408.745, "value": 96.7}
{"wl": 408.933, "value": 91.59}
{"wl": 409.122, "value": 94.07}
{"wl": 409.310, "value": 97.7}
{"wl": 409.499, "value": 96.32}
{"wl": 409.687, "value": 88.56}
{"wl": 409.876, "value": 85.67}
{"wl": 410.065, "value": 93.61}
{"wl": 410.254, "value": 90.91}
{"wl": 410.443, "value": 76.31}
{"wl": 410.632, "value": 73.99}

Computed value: 1.3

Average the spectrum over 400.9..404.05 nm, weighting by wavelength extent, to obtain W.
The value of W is 115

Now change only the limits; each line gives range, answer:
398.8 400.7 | 113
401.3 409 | 115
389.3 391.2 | 94.2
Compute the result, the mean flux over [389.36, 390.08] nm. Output 91.7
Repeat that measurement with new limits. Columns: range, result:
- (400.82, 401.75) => 116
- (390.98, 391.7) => 93.5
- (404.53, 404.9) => 114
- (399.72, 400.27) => 119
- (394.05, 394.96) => 101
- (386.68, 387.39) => 105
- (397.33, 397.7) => 96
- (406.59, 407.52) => 119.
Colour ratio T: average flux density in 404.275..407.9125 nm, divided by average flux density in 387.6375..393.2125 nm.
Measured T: 1.3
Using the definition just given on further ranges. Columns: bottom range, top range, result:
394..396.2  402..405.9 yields 1.18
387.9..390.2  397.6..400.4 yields 1.12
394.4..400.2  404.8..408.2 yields 1.27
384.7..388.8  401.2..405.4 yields 1.17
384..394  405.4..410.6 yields 1.14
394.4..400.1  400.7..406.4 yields 1.27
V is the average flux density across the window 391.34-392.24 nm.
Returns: 101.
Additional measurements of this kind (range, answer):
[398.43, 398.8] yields 95.1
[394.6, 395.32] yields 93.6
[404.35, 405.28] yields 115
